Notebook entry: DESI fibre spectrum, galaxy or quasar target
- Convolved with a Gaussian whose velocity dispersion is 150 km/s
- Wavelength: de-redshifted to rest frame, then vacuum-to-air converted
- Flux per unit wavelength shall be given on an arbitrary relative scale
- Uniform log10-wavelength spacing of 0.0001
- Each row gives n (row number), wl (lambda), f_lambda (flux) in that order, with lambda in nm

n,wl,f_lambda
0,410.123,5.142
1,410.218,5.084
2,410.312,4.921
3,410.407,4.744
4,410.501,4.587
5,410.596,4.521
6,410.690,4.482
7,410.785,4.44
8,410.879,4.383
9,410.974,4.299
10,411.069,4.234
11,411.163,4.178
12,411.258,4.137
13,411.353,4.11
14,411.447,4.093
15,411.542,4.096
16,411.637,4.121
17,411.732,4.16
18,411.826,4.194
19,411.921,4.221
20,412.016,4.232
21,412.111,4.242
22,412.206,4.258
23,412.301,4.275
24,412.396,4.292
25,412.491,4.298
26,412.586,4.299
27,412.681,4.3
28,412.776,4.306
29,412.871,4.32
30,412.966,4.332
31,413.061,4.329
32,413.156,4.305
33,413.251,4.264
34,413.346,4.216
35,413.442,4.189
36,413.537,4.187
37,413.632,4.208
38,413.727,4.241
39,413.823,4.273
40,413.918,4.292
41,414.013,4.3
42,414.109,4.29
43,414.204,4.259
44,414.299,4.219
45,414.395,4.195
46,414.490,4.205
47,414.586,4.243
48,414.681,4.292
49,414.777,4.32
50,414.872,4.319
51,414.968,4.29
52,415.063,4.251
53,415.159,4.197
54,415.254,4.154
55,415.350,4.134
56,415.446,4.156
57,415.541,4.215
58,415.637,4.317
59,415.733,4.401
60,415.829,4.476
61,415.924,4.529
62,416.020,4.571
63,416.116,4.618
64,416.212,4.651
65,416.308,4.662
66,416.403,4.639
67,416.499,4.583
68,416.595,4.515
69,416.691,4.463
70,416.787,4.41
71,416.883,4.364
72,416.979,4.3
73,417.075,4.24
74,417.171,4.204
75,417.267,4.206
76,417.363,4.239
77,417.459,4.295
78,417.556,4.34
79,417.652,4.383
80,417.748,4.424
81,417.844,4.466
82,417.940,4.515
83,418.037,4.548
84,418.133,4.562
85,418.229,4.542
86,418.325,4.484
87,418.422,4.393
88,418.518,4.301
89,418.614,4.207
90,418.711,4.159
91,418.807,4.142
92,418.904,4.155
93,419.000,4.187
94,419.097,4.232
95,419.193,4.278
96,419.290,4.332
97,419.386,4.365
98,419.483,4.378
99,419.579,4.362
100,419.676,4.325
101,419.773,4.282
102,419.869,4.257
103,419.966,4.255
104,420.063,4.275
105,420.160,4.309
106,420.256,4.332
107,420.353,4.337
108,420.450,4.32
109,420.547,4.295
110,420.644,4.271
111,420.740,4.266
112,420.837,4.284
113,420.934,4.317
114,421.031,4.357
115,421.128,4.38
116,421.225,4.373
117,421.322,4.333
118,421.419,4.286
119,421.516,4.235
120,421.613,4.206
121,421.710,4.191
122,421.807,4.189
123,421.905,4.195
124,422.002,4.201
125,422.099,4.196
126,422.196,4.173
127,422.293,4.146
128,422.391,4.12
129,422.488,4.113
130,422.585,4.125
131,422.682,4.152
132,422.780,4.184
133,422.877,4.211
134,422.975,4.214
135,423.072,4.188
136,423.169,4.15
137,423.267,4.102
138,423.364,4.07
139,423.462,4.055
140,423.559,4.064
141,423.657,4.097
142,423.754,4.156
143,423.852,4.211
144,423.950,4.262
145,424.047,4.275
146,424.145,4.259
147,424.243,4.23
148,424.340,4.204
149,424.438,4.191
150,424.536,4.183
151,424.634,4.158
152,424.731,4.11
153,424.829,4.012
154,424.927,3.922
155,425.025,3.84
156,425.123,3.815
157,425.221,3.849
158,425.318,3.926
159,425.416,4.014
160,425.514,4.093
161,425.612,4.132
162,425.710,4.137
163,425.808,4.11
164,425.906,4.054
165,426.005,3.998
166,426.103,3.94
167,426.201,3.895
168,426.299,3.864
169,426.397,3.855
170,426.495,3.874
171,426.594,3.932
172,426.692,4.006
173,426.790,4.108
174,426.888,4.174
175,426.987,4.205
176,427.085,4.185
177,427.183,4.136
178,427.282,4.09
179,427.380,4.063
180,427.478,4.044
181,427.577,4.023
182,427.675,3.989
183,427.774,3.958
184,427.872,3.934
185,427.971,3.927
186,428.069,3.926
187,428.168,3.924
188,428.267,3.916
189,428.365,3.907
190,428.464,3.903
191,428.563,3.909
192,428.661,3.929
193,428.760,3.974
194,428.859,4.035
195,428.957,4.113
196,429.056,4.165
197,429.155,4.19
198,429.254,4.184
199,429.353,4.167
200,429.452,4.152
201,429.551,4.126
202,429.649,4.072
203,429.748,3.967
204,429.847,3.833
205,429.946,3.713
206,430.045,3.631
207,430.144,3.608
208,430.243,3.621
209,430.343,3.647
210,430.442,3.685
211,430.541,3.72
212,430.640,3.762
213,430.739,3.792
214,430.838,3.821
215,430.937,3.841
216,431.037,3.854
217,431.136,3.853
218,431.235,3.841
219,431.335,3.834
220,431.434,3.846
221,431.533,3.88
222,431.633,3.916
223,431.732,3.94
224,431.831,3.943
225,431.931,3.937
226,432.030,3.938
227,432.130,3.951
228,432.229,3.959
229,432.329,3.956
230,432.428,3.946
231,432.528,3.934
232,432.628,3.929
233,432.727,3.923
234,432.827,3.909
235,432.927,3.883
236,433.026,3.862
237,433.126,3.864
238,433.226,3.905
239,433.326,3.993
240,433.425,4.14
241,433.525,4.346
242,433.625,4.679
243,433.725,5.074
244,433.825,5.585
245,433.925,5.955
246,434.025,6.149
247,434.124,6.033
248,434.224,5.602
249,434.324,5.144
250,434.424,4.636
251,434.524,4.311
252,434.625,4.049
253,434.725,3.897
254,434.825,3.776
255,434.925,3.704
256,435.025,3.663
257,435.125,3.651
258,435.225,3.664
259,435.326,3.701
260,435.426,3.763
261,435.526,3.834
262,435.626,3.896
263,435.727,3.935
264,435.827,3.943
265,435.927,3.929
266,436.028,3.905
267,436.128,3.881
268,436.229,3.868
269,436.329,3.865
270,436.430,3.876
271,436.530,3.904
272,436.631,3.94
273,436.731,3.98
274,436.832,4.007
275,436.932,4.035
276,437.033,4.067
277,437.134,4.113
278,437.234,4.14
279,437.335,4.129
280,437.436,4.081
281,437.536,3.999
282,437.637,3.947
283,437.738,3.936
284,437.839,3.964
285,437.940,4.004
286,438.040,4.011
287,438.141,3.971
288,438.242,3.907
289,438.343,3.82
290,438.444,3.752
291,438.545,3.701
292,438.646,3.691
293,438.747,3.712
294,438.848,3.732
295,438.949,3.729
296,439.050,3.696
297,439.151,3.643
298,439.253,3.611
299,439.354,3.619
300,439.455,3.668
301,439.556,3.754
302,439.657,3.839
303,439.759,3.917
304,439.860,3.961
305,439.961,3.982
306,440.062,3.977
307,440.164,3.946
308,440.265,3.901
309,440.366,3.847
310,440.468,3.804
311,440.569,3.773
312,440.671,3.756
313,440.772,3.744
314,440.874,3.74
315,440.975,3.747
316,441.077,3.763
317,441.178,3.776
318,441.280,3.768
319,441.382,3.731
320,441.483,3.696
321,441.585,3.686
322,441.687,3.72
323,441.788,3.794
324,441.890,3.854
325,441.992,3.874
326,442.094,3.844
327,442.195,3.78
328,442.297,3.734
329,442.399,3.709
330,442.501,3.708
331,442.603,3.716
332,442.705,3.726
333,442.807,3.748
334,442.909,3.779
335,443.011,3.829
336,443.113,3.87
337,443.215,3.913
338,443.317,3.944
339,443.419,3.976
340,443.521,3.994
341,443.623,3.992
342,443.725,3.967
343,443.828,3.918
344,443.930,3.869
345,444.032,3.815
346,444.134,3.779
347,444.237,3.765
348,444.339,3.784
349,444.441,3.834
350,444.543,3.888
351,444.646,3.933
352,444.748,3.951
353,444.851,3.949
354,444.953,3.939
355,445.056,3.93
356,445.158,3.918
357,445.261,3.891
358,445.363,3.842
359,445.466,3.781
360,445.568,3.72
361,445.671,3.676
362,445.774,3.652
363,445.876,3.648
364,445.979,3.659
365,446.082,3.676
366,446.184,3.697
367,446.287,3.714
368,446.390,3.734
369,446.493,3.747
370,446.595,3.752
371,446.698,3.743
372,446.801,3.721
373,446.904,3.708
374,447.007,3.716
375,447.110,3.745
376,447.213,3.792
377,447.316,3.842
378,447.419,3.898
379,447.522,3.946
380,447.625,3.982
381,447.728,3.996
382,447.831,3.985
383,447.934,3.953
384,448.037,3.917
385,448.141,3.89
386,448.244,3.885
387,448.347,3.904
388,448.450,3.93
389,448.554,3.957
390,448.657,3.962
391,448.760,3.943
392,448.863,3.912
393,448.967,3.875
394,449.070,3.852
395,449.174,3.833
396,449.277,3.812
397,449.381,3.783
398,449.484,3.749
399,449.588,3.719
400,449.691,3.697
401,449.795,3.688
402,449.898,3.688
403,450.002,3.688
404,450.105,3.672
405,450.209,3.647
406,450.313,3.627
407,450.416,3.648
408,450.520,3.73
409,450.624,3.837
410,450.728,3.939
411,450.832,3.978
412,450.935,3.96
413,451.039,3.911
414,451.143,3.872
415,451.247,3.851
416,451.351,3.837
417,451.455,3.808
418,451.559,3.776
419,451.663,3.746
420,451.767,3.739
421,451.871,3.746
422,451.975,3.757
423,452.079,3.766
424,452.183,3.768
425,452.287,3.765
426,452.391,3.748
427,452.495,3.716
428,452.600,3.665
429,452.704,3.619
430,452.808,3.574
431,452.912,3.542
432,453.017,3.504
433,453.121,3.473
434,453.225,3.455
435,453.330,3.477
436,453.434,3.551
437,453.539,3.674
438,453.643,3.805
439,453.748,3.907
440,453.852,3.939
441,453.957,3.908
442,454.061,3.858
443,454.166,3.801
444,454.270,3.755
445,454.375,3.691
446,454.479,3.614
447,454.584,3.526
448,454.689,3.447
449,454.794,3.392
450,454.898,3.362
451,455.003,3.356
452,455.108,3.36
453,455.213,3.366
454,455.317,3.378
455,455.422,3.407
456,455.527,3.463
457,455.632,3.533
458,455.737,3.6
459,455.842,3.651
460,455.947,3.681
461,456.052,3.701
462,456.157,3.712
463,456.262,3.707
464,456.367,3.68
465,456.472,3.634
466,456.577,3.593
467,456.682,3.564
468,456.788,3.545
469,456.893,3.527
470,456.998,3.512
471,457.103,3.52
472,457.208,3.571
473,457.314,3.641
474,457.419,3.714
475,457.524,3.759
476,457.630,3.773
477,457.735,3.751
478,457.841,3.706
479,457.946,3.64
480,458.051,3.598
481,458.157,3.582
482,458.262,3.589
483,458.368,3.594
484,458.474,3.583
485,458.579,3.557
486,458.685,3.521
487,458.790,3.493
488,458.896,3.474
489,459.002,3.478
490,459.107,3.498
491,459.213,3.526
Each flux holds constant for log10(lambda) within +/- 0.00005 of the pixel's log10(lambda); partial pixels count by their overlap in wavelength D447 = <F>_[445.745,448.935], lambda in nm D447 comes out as 3.83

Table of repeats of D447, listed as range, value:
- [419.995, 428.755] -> 4.11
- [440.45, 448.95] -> 3.82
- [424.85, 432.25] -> 3.95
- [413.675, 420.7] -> 4.34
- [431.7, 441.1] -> 4.03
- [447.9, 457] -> 3.7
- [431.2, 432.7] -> 3.92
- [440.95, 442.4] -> 3.77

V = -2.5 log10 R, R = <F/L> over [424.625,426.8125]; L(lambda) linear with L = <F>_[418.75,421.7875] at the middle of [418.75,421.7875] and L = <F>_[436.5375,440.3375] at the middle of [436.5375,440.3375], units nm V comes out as 0.05 mag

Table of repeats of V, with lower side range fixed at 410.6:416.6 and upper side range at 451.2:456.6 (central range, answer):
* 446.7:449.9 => -0.03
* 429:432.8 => 0.03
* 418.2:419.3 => -0.02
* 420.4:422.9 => -0.02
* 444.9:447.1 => 0.00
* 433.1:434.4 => -0.25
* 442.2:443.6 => 0.00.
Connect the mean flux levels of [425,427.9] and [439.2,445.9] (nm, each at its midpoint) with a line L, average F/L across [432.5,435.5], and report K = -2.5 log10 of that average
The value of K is -0.11 mag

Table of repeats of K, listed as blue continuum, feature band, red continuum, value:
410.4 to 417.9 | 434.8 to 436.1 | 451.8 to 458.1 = 0.04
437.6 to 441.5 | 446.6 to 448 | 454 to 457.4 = -0.04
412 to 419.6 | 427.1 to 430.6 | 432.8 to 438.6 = 0.07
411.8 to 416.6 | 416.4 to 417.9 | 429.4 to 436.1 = -0.02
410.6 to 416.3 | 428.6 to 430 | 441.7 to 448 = 0.00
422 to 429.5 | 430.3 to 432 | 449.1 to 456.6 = 0.04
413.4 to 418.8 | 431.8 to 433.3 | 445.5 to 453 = 0.04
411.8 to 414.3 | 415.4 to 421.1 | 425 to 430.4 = -0.05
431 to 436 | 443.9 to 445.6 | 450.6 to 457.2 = 0.01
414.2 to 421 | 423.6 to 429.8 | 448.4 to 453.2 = 0.04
